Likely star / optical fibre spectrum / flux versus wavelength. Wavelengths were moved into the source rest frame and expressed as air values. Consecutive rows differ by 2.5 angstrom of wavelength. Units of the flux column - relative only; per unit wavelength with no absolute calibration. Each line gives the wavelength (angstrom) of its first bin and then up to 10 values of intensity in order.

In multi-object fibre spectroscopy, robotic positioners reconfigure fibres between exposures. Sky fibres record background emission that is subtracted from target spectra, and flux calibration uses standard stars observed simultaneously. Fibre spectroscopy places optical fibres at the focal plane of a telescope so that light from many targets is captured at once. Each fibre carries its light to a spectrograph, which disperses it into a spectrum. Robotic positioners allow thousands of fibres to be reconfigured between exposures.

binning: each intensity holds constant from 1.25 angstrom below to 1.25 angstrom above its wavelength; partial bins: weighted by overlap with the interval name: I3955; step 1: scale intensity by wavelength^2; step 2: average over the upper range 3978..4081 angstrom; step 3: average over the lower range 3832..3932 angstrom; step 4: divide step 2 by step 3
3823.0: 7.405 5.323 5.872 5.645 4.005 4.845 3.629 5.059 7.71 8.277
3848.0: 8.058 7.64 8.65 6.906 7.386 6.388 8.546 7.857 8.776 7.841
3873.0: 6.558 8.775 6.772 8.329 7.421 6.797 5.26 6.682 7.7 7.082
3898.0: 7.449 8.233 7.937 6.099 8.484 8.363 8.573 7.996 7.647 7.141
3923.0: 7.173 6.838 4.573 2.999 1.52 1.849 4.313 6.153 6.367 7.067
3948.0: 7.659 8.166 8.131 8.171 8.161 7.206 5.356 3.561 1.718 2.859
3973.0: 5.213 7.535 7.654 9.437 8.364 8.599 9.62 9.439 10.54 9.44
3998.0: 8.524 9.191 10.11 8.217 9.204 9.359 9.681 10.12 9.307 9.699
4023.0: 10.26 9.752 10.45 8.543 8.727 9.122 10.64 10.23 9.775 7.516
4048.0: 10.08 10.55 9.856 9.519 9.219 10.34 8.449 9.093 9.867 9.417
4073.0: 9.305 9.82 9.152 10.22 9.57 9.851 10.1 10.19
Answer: 1.4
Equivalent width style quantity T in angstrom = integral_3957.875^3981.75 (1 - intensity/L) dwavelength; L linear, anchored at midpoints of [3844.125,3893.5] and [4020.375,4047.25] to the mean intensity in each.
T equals 8.2 angstrom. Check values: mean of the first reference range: 7.53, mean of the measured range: 5.76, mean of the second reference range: 9.52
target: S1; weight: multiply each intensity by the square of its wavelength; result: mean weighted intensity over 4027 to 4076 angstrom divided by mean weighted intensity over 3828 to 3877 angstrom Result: 1.5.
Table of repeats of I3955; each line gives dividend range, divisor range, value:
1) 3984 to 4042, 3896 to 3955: 1.51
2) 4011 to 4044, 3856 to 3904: 1.40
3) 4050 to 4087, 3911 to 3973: 1.73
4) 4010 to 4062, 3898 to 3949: 1.61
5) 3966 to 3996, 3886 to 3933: 1.12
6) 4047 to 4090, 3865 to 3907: 1.44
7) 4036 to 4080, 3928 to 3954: 1.89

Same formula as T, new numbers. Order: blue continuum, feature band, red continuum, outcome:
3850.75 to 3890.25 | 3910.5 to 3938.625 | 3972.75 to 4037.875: 8.48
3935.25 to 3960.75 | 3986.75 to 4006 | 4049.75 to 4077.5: -3.55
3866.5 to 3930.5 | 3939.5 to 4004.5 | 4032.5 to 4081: 6.91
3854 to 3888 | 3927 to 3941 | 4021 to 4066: 8.22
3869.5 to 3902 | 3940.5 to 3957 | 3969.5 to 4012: 1.06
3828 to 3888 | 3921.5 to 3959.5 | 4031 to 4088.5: 9.91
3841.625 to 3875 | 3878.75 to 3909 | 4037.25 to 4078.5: 3.02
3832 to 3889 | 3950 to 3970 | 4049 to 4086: 5.19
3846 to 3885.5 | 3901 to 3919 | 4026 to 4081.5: 0.55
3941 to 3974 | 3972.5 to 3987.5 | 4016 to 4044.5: -1.60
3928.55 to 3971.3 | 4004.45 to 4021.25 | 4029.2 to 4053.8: -2.37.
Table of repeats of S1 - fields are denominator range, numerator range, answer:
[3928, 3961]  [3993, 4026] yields 1.66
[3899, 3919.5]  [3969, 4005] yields 1.09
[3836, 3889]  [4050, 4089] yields 1.47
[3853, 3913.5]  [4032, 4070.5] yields 1.38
